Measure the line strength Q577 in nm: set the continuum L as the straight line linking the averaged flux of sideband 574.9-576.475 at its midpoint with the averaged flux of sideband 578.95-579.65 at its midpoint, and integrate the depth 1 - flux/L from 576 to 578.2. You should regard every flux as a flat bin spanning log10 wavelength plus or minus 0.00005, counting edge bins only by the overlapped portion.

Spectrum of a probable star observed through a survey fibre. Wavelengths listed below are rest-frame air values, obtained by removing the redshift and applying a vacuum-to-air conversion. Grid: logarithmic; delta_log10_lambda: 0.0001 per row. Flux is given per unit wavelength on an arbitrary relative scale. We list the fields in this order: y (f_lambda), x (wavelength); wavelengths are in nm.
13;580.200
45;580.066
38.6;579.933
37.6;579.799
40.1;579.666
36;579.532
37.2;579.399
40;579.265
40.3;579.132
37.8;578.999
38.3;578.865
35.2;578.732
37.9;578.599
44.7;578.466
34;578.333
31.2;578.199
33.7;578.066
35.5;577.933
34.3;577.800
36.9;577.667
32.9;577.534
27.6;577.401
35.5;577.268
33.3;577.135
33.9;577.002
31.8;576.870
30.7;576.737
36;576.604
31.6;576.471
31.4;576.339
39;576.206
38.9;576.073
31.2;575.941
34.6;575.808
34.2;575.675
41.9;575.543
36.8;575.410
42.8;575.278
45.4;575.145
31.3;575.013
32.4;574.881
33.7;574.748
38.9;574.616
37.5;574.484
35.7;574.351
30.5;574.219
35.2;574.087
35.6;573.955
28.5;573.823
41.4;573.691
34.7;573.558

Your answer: 0.21 nm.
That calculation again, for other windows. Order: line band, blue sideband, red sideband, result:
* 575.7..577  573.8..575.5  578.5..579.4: 0.11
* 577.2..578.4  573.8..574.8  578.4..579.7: 0.13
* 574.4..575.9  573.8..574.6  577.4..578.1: -0.12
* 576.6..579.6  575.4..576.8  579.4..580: 0.11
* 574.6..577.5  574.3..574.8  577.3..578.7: 0.07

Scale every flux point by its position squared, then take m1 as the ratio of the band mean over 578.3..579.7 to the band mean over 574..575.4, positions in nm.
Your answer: 1.07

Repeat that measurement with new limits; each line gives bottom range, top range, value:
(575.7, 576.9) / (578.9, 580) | 1.14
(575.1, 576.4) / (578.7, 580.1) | 1.05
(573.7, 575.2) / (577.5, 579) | 1.04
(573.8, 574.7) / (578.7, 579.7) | 1.11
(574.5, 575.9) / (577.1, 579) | 0.96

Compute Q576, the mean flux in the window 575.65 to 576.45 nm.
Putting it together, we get 34.7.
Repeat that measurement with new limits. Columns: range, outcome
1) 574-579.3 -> 35.6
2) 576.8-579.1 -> 35.1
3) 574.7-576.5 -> 36.2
